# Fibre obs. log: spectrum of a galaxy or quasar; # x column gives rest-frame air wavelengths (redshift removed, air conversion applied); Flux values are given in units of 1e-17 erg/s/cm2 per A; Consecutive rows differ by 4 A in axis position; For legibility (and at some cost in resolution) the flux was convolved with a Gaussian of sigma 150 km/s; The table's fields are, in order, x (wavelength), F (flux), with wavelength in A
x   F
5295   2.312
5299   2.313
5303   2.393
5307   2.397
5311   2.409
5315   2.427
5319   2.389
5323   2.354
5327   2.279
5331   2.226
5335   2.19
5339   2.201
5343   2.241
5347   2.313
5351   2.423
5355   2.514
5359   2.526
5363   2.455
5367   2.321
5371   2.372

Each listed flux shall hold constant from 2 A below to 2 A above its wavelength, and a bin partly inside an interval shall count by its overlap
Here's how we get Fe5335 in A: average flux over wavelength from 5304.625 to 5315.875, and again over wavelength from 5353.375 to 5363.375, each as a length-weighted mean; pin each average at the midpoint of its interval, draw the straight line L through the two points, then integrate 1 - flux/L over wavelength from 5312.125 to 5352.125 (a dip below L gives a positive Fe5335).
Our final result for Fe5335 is 2.4 A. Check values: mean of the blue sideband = 2.41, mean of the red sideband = 2.5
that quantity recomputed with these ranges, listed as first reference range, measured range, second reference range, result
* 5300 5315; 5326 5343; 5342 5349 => 0.7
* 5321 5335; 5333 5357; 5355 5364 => 0.8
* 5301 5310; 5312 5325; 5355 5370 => 0.1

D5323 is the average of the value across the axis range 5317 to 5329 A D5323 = 2.34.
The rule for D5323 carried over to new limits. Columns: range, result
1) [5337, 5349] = 2.25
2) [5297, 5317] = 2.39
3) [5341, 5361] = 2.4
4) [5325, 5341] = 2.22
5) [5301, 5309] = 2.39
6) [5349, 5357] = 2.47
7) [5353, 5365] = 2.5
